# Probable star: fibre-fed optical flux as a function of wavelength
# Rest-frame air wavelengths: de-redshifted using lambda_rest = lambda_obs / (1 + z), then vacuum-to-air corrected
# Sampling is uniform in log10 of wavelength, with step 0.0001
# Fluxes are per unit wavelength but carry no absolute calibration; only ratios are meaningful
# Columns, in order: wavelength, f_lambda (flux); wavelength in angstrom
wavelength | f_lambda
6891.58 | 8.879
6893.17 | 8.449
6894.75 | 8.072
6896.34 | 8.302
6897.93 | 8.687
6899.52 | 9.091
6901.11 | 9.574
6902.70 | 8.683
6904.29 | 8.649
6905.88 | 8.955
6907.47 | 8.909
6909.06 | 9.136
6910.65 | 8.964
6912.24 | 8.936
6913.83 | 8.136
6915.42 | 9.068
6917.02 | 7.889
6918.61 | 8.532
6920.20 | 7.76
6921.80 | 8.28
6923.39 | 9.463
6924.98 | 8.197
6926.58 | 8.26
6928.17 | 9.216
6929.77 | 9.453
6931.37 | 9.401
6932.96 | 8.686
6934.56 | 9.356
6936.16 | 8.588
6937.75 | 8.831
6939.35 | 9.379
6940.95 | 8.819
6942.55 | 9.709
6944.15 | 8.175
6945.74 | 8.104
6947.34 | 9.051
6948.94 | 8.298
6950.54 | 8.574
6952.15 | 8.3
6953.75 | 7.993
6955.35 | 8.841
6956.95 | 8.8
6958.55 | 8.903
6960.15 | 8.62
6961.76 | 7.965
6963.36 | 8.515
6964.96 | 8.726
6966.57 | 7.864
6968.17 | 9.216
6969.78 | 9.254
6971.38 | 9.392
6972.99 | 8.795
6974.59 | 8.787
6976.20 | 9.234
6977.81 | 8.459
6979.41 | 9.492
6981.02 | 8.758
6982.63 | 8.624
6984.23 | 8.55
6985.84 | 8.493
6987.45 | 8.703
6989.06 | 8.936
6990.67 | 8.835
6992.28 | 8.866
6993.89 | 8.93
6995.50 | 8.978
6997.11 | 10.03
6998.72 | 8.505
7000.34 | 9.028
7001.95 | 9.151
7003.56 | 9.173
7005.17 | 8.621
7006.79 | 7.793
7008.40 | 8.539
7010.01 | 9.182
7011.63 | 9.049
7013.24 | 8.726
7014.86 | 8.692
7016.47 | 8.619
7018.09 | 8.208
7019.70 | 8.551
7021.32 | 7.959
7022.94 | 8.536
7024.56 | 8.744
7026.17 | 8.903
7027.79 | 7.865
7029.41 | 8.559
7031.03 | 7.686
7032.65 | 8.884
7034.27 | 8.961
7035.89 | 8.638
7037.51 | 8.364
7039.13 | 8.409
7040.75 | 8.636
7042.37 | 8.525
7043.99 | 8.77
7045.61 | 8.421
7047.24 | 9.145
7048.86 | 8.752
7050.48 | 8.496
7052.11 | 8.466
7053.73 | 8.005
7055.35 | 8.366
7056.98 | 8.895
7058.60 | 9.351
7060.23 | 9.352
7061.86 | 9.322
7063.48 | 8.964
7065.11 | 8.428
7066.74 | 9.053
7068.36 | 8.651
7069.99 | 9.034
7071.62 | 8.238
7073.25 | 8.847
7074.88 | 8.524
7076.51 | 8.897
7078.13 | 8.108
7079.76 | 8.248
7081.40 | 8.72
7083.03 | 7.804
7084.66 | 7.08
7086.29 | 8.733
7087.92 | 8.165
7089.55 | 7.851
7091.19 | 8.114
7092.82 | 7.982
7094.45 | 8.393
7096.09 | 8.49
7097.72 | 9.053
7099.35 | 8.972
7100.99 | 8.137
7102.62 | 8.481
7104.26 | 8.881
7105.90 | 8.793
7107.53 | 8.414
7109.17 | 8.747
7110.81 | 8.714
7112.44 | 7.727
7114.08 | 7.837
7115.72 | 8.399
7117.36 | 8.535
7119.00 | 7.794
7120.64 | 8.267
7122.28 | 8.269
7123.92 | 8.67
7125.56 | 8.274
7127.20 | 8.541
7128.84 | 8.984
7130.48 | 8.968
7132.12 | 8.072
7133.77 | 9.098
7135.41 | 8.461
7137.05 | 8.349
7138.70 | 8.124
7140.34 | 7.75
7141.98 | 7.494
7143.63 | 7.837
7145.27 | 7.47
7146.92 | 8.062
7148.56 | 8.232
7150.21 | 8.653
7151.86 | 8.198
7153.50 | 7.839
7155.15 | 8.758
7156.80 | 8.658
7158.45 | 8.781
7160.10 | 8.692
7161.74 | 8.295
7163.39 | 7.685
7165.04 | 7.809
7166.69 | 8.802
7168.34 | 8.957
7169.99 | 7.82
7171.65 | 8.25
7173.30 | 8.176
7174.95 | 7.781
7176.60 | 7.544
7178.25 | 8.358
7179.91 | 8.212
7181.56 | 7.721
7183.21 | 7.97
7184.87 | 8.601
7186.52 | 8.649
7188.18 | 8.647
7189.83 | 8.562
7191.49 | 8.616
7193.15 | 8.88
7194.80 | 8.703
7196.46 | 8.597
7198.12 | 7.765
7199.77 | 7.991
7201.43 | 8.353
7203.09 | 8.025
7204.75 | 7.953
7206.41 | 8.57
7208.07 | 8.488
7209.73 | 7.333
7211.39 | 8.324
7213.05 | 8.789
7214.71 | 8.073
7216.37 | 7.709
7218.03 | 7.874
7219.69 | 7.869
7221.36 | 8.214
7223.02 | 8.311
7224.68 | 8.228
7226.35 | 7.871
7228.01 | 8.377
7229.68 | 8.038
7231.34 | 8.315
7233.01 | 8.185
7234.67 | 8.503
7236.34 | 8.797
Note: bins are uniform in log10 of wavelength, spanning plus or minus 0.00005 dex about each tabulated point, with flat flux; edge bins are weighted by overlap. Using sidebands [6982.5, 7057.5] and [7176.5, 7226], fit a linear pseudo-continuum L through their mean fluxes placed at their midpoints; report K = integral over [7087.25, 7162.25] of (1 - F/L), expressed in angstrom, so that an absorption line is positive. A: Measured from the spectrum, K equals 0.52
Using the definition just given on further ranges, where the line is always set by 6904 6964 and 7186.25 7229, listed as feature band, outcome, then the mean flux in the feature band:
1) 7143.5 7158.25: 0.20 angstrom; 8.23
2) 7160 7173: 0.09 angstrom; 8.26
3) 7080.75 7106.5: 0.28 angstrom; 8.35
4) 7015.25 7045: 0.19 angstrom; 8.49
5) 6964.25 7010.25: -1.28 angstrom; 8.86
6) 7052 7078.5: -0.83 angstrom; 8.76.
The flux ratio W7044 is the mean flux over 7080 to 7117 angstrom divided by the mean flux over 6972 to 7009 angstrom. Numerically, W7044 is 0.9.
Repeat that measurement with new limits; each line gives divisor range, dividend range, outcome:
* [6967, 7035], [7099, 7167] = 0.95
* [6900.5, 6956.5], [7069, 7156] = 0.95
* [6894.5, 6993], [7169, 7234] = 0.94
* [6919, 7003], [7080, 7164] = 0.95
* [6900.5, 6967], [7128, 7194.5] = 0.95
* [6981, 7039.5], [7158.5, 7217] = 0.95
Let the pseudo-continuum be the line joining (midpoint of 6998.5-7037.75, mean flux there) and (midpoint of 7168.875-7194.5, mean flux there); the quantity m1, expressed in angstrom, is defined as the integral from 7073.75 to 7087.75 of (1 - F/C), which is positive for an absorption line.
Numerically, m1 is 0.3 angstrom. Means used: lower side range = 8.6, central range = 8.27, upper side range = 8.27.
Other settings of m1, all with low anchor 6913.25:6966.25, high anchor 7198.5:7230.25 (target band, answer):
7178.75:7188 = -0.09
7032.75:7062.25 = -0.92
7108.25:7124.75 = 0.03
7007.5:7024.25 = -0.19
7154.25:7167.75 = -0.35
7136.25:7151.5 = 0.47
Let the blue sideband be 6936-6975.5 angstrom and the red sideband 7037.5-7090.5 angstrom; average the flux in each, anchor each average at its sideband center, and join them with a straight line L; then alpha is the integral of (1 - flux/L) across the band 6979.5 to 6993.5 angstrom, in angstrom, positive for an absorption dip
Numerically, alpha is -0.2 angstrom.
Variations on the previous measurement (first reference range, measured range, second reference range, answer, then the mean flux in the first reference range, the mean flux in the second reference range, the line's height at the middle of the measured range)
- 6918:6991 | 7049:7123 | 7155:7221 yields -0.1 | 8.74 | 8.26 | 8.47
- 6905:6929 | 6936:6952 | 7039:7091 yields -0.2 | 8.65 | 8.57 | 8.63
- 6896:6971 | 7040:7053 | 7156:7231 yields -0.2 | 8.73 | 8.24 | 8.52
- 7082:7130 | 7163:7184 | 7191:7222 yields 0.4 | 8.36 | 8.21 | 8.26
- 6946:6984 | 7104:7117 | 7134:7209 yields -0.1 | 8.7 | 8.25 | 8.39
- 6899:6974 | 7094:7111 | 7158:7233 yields -0.5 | 8.75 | 8.23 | 8.42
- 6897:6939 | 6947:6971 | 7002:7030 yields 0.3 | 8.8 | 8.59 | 8.71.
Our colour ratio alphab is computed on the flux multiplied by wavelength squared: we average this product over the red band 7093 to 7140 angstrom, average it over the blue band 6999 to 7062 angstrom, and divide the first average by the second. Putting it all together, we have 1.00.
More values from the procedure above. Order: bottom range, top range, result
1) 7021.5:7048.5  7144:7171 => 1.00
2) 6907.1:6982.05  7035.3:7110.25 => 1.02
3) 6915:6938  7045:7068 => 1.05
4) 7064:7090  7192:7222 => 1.01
